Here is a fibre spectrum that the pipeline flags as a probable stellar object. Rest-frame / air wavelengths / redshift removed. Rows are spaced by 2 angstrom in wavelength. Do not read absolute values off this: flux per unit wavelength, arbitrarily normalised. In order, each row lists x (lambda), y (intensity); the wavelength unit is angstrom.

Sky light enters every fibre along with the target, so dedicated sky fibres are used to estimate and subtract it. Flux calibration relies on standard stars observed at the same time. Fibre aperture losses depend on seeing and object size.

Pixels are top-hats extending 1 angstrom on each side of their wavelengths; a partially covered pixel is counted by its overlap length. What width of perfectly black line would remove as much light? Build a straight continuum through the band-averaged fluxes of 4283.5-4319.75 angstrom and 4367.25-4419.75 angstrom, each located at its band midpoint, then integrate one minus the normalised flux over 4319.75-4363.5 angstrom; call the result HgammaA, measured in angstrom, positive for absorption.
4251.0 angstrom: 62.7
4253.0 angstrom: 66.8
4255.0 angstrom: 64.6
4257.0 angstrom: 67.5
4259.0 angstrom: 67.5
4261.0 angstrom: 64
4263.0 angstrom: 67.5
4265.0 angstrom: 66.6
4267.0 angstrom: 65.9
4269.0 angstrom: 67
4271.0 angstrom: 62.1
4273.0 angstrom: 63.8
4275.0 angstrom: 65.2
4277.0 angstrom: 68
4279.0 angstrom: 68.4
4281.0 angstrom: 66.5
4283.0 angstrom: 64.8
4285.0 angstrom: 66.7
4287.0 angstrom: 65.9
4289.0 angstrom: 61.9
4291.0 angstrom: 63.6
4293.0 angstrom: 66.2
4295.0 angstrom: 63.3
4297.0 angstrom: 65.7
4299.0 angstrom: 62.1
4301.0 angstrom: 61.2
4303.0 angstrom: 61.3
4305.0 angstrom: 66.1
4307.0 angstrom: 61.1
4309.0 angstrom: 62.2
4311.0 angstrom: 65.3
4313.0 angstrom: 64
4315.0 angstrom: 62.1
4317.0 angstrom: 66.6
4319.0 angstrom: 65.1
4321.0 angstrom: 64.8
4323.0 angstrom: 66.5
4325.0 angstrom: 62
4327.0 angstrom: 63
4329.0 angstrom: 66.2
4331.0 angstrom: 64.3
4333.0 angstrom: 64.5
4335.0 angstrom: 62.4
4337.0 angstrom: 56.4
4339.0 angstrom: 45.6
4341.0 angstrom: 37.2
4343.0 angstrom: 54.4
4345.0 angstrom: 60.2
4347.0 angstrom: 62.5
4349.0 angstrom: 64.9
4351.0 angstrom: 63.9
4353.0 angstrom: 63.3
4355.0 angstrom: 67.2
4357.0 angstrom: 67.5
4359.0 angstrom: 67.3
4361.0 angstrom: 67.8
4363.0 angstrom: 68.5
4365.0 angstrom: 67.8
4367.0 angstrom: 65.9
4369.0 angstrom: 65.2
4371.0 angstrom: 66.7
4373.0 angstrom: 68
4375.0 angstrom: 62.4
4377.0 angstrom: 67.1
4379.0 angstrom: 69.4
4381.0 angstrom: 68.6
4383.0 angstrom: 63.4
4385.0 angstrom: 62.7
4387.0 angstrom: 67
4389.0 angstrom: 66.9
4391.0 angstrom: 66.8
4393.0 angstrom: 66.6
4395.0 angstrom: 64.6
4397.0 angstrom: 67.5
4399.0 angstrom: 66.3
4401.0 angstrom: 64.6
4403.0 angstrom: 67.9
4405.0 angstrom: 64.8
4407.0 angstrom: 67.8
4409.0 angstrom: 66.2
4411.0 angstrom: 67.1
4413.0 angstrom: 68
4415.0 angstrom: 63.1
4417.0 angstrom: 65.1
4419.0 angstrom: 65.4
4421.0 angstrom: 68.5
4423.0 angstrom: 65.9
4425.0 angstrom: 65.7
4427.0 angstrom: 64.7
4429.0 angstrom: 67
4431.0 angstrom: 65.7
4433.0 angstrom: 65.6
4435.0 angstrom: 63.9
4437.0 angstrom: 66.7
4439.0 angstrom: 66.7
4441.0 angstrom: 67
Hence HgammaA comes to 2.1 angstrom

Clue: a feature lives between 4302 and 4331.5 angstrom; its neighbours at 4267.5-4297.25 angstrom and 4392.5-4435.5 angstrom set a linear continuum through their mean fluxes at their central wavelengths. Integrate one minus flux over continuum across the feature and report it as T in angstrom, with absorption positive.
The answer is 0.6 angstrom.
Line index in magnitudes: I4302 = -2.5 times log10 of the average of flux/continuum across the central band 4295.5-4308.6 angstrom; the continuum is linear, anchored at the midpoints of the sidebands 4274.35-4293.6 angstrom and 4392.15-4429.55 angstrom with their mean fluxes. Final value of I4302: 0.05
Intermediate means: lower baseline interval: 65.7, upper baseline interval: 66.1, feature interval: 62.9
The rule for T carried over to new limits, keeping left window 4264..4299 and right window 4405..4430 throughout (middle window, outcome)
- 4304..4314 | 0.3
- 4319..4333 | 0.2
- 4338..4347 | 2.0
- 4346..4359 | 0.1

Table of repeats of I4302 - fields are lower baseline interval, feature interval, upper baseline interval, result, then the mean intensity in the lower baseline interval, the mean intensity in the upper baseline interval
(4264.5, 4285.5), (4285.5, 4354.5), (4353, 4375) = 0.07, 65.9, 66.8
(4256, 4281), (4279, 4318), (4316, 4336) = 0.02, 66.1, 64.5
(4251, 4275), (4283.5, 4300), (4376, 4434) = 0.02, 65.6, 66.2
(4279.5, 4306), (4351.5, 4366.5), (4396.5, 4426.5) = -0.03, 64.3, 66.2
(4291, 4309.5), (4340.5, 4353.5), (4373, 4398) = 0.11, 63.3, 66.2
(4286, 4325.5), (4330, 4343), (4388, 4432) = 0.17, 63.9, 66.2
